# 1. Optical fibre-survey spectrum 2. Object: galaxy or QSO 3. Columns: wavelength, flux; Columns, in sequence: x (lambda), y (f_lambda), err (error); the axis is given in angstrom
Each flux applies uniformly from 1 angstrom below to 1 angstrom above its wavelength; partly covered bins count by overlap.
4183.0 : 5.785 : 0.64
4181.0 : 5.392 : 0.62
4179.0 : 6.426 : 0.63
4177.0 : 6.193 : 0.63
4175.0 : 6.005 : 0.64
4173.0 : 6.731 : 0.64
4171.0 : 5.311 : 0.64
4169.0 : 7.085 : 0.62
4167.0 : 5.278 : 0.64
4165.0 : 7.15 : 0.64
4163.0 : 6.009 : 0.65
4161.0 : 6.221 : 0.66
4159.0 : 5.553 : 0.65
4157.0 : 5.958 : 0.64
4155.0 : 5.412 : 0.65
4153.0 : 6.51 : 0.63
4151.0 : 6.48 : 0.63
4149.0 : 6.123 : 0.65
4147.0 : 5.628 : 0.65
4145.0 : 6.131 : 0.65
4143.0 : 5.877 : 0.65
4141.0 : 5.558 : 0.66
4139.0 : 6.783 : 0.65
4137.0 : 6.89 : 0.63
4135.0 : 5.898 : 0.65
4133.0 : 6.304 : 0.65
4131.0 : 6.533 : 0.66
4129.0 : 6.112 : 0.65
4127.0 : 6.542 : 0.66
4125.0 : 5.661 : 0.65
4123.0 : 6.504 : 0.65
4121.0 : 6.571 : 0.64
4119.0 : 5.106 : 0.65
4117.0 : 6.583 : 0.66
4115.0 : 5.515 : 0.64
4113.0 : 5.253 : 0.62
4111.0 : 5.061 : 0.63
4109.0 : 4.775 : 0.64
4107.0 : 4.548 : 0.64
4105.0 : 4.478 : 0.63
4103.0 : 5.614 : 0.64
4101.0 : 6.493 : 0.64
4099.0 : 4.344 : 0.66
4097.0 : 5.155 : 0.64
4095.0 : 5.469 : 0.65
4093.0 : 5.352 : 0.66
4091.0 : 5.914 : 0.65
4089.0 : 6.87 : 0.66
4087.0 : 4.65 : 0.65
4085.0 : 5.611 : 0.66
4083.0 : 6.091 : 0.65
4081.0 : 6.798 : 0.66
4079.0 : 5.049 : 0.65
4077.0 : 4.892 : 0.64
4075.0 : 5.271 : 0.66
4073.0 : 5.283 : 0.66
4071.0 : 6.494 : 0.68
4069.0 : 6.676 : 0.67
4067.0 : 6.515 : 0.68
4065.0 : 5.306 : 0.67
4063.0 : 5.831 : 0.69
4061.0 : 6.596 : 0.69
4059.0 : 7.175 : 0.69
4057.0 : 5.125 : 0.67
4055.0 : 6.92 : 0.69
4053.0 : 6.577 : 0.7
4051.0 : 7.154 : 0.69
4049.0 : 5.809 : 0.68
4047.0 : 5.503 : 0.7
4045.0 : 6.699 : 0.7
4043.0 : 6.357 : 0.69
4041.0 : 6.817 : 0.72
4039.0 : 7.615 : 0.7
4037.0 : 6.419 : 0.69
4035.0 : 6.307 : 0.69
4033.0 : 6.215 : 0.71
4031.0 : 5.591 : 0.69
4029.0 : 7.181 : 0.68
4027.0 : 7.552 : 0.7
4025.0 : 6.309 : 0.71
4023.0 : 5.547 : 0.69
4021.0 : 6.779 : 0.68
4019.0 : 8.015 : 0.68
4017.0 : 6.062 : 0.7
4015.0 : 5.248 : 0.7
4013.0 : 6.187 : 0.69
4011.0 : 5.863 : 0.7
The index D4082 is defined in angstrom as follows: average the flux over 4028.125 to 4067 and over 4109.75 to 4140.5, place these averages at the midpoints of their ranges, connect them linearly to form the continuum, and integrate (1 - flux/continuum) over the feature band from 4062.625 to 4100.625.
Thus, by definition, 3.48 angstrom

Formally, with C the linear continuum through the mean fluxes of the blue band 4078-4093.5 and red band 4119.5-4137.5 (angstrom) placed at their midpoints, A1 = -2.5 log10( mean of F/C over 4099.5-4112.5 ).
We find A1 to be 0.175 mag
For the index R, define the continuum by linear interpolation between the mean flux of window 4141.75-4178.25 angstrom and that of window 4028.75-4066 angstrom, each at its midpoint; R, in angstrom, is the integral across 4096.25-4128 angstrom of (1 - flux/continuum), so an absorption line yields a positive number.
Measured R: 3.5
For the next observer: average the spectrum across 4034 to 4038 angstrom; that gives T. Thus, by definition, 6.36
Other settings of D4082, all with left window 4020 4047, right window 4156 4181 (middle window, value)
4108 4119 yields 1.55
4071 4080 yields 1.59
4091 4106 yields 2.42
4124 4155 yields 0.19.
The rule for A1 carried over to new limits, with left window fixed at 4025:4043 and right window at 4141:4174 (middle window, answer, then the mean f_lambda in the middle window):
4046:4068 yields 0.06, 6.23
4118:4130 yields 0.03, 6.08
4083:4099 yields 0.16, 5.53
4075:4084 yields 0.14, 5.66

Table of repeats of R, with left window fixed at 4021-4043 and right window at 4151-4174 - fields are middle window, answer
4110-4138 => 0.96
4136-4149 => 0.11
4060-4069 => 0.45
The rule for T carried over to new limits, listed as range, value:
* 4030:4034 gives 5.9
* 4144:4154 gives 6.17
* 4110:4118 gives 5.6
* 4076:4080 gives 4.97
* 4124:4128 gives 6.1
